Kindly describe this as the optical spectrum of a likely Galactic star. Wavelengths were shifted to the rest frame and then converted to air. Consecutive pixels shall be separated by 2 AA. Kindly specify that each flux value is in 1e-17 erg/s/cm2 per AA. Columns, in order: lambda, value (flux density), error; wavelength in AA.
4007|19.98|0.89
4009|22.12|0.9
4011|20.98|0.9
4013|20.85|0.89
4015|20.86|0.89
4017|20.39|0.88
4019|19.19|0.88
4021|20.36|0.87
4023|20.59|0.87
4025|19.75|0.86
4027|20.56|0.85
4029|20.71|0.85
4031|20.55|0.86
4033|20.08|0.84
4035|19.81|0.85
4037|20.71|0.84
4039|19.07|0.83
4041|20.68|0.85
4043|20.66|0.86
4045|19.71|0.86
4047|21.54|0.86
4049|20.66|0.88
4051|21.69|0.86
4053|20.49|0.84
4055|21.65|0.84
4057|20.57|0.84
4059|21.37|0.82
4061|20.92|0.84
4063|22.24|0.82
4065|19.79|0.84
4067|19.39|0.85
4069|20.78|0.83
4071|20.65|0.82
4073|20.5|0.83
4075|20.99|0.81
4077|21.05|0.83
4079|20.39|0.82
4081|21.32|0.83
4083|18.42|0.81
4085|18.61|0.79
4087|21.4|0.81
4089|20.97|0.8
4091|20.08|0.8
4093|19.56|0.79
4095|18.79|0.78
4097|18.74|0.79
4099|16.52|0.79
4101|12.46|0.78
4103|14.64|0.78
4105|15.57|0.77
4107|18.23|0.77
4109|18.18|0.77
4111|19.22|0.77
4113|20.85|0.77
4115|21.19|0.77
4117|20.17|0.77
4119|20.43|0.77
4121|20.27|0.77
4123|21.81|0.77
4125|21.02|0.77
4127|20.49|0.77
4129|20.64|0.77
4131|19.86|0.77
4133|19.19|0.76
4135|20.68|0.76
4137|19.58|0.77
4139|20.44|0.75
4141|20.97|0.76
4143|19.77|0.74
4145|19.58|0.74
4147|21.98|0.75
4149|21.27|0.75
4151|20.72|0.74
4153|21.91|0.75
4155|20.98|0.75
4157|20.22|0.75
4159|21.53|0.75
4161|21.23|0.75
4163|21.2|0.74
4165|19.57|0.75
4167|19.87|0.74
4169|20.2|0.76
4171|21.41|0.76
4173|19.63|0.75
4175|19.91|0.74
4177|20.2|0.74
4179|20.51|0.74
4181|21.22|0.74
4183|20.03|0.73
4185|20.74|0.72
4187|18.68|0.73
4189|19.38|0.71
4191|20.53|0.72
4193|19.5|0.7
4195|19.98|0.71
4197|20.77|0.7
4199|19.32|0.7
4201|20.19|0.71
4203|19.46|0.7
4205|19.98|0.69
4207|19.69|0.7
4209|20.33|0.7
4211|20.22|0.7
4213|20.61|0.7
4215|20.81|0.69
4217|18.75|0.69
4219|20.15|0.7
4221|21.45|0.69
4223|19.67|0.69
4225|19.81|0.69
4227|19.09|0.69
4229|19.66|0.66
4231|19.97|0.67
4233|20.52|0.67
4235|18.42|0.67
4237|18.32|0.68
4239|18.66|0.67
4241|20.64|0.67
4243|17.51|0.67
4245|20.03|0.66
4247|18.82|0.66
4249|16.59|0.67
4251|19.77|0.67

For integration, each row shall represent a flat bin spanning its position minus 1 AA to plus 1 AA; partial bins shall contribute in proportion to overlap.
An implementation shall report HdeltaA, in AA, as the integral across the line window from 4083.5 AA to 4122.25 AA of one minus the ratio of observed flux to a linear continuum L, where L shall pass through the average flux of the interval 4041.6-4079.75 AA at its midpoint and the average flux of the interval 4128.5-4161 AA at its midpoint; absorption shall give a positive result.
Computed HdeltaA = 3.65 AA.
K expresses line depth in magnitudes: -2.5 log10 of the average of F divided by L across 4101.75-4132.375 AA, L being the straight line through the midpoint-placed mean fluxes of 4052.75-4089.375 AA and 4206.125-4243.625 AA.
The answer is 0.05 mag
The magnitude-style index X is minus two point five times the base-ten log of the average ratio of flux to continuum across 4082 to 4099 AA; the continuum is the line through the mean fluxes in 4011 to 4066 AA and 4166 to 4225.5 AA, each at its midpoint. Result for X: 0.06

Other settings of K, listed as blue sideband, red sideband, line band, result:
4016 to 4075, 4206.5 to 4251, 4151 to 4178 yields -0.04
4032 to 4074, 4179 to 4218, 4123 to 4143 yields 0.00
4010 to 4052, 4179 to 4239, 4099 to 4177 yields 0.01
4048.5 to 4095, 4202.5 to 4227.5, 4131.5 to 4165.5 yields -0.02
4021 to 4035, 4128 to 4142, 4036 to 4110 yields 0.03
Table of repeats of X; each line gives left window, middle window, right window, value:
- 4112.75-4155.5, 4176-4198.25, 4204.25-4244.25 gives -0.002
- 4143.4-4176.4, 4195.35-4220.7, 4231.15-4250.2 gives -0.025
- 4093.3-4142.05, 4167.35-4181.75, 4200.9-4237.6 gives -0.046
